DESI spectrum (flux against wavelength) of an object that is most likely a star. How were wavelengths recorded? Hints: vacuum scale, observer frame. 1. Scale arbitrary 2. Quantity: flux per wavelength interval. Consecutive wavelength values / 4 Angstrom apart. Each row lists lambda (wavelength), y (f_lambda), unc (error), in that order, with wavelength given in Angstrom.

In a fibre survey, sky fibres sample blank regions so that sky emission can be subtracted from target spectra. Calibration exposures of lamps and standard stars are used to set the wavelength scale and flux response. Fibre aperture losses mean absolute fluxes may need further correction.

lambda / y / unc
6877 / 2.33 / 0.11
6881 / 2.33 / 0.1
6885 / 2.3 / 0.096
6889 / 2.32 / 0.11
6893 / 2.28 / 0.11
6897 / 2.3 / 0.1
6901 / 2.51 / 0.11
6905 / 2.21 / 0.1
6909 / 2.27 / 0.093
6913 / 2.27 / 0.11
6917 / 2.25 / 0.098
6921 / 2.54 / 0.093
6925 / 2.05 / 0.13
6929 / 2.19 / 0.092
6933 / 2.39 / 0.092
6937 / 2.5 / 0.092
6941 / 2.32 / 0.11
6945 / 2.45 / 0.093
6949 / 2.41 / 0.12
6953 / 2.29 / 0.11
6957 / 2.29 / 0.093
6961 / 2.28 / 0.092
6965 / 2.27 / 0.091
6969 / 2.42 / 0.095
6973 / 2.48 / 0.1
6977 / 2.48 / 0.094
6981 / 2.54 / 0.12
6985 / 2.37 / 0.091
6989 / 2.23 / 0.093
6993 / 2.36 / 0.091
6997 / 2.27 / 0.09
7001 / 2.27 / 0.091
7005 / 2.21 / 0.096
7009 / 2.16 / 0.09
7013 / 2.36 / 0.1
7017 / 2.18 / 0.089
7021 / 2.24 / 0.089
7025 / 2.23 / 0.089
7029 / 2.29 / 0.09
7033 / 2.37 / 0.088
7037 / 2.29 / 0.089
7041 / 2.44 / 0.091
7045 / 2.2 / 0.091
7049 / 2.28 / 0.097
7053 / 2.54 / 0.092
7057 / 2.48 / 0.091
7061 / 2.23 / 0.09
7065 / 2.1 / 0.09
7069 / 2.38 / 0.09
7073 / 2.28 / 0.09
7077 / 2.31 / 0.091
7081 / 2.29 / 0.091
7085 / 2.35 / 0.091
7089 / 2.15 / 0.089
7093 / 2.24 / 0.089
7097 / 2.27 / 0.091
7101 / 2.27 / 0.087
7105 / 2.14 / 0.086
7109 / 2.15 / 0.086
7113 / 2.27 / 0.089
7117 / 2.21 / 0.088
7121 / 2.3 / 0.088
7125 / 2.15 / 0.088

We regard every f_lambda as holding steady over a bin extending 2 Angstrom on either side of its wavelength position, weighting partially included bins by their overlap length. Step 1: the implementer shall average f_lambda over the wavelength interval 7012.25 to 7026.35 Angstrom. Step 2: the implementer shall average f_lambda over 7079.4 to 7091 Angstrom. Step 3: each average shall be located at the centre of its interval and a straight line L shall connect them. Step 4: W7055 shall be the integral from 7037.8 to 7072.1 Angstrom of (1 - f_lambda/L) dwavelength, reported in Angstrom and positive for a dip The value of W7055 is -1.1 Angstrom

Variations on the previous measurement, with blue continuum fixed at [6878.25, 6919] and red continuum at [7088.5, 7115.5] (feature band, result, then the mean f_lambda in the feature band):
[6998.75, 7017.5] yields 0.13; 2.24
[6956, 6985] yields -1.57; 2.4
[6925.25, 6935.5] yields 0.14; 2.26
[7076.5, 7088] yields -0.40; 2.3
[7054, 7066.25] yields -0.37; 2.3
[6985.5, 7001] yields -0.20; 2.29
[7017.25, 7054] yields -1.02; 2.31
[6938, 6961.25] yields -0.70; 2.35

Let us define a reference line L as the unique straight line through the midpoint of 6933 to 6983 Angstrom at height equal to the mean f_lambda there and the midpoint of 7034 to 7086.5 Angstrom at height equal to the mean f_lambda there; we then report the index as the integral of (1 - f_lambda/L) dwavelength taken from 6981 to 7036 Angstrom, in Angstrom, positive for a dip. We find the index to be 1.8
